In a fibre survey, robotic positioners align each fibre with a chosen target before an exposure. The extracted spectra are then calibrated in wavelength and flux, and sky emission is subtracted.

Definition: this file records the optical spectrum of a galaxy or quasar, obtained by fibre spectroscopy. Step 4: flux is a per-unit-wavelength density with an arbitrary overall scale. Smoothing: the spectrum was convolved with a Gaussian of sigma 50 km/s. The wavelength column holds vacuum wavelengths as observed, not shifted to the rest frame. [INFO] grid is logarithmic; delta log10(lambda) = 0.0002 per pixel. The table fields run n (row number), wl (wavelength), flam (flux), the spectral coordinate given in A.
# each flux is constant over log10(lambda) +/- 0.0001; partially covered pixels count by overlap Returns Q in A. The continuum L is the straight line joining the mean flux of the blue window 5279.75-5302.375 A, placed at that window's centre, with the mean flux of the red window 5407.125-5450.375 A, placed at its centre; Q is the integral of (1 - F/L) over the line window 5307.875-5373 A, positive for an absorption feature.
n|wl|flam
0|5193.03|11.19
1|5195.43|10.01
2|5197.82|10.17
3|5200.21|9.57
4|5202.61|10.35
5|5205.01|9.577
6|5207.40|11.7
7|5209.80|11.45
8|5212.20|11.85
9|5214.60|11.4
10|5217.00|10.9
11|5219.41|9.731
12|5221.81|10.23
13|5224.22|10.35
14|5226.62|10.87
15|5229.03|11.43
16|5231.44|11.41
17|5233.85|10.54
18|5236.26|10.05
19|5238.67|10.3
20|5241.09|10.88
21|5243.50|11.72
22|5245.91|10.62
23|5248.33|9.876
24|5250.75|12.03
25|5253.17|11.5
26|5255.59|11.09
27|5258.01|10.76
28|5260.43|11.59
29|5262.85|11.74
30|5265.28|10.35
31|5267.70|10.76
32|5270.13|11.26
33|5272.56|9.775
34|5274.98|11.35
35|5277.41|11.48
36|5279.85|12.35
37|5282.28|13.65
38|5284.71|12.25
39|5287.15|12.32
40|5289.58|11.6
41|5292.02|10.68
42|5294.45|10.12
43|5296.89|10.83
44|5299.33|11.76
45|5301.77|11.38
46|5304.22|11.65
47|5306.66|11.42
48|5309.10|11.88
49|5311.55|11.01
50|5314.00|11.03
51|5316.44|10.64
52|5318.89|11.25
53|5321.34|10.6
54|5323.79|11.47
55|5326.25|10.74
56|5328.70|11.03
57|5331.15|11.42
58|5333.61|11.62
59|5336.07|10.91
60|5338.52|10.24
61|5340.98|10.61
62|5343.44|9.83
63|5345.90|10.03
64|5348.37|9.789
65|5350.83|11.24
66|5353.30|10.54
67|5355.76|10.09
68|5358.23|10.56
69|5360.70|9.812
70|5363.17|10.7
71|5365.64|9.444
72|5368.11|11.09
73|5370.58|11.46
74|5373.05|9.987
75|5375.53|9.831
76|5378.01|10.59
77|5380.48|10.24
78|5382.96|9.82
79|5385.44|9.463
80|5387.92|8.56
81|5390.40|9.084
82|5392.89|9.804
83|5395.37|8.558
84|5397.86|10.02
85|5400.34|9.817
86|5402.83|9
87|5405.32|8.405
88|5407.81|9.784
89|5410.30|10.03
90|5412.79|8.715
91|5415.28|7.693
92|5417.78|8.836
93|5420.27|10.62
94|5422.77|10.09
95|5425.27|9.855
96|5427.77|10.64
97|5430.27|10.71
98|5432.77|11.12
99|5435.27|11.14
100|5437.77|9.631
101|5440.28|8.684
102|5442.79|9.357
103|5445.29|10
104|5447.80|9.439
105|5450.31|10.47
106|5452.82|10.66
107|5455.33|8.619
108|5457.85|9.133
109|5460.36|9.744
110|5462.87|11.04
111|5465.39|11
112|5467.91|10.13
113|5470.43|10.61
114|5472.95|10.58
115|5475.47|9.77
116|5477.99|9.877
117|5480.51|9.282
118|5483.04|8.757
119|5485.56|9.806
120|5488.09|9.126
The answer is 1.7 A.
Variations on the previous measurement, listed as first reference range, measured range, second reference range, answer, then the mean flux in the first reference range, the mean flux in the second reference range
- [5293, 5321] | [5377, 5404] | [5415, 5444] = 2.1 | 11.2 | 9.94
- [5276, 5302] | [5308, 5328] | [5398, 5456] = 0.4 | 11.7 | 9.73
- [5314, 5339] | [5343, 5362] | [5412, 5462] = 0.8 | 11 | 9.78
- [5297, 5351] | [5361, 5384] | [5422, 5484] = 0.6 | 11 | 10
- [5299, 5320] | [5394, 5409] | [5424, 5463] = 1.6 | 11.3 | 9.99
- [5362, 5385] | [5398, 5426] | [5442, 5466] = 2.1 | 10.3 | 9.93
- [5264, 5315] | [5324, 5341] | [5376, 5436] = -0.4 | 11.4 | 9.68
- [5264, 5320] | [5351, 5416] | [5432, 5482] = 5.1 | 11.3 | 10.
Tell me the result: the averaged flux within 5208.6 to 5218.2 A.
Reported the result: 11.4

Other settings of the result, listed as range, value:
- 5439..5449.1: 9.37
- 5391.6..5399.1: 9.45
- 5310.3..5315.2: 11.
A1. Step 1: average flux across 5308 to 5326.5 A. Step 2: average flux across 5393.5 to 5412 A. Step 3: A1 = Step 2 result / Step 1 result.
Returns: 0.8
